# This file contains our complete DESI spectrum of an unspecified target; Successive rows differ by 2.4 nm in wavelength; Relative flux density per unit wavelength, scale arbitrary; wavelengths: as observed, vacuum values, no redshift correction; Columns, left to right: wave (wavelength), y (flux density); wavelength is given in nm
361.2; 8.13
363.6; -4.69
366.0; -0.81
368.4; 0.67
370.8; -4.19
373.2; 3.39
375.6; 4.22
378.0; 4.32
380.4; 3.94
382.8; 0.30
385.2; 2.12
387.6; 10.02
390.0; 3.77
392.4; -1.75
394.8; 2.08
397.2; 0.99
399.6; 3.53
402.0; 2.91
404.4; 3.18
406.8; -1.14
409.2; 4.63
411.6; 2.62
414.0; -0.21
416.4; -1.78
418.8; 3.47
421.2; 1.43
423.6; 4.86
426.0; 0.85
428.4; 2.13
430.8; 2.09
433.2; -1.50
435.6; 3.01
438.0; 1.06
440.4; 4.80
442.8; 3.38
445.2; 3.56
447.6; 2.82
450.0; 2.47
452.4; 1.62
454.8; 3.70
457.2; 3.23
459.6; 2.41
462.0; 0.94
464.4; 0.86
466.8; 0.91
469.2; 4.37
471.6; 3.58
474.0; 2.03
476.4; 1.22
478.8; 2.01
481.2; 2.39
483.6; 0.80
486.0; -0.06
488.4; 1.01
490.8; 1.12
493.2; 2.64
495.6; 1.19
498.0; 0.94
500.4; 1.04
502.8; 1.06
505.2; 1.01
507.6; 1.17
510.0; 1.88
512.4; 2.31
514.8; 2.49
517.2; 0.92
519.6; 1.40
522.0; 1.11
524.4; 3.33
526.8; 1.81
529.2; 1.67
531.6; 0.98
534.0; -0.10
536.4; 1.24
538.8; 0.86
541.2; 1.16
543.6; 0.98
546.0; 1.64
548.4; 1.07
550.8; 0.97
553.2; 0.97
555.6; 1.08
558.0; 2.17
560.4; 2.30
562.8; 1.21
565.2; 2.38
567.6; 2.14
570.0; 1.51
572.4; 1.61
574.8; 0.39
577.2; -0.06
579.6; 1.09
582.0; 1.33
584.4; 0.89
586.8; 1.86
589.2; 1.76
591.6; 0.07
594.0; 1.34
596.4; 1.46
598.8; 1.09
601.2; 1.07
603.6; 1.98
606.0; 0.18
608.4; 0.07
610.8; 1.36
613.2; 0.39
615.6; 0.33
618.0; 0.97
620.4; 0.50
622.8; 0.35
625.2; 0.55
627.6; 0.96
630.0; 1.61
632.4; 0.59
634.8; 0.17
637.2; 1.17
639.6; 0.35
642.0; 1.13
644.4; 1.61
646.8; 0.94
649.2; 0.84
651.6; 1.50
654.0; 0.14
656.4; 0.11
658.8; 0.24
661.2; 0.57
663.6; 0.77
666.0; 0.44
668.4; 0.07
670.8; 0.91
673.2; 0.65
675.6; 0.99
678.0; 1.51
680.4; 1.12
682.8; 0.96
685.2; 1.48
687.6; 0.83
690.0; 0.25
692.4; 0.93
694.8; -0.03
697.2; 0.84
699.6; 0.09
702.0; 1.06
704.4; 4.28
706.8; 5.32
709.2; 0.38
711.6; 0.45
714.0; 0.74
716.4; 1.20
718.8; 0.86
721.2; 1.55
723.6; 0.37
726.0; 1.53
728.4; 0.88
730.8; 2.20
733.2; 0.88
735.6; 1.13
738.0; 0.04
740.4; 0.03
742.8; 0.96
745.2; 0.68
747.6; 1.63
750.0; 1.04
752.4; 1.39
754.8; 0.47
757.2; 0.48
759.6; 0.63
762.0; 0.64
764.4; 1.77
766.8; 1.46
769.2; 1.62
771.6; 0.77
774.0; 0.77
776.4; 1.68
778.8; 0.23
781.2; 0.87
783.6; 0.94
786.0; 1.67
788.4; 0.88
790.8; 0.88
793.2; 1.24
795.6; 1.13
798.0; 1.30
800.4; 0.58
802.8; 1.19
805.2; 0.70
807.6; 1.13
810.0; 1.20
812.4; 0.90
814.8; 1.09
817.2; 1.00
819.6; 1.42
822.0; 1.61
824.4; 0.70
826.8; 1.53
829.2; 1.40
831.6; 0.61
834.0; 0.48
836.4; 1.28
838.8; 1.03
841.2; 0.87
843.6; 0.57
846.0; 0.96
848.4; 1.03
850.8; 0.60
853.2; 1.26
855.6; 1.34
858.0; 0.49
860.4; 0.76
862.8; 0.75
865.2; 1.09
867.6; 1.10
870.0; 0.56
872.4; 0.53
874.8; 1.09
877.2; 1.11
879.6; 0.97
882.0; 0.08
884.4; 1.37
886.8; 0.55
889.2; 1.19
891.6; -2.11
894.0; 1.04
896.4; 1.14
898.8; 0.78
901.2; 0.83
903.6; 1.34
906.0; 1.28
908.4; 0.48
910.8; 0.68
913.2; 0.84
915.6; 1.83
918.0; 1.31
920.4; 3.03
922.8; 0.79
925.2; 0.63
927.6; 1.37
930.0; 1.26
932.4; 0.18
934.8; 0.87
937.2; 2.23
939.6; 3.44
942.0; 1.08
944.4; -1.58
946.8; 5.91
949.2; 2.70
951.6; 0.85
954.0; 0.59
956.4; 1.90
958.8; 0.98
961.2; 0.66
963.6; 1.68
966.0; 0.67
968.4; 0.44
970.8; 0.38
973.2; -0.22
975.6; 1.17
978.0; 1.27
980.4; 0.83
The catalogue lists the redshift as 0.892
